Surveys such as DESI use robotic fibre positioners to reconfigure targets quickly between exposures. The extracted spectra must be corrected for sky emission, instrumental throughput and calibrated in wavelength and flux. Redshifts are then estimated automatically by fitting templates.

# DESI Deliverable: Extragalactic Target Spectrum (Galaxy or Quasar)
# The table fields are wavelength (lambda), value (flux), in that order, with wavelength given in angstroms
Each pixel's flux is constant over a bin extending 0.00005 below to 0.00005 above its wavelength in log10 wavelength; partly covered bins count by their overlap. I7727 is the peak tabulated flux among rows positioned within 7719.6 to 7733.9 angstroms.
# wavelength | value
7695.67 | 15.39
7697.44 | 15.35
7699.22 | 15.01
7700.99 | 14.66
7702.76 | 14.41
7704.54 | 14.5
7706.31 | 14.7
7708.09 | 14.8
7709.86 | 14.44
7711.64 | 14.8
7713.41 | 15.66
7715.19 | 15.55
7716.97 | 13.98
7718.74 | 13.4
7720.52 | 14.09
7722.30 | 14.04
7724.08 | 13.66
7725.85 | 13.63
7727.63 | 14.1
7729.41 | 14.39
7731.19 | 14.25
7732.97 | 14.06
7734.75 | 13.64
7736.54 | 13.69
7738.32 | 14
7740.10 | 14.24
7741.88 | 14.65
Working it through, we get 14.39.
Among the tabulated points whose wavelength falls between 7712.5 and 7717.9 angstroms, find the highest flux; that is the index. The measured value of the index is 15.66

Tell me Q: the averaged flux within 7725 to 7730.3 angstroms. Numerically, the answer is 14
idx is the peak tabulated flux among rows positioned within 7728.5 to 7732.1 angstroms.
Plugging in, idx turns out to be 14.39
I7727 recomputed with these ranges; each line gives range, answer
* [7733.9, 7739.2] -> 14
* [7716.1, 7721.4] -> 14.09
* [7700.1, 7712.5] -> 14.8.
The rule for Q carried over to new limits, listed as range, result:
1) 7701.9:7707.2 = 14.5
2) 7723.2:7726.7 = 13.7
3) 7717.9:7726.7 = 13.8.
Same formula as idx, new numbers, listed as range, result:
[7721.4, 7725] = 14.04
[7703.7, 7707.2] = 14.7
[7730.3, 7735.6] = 14.25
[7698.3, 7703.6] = 15.01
